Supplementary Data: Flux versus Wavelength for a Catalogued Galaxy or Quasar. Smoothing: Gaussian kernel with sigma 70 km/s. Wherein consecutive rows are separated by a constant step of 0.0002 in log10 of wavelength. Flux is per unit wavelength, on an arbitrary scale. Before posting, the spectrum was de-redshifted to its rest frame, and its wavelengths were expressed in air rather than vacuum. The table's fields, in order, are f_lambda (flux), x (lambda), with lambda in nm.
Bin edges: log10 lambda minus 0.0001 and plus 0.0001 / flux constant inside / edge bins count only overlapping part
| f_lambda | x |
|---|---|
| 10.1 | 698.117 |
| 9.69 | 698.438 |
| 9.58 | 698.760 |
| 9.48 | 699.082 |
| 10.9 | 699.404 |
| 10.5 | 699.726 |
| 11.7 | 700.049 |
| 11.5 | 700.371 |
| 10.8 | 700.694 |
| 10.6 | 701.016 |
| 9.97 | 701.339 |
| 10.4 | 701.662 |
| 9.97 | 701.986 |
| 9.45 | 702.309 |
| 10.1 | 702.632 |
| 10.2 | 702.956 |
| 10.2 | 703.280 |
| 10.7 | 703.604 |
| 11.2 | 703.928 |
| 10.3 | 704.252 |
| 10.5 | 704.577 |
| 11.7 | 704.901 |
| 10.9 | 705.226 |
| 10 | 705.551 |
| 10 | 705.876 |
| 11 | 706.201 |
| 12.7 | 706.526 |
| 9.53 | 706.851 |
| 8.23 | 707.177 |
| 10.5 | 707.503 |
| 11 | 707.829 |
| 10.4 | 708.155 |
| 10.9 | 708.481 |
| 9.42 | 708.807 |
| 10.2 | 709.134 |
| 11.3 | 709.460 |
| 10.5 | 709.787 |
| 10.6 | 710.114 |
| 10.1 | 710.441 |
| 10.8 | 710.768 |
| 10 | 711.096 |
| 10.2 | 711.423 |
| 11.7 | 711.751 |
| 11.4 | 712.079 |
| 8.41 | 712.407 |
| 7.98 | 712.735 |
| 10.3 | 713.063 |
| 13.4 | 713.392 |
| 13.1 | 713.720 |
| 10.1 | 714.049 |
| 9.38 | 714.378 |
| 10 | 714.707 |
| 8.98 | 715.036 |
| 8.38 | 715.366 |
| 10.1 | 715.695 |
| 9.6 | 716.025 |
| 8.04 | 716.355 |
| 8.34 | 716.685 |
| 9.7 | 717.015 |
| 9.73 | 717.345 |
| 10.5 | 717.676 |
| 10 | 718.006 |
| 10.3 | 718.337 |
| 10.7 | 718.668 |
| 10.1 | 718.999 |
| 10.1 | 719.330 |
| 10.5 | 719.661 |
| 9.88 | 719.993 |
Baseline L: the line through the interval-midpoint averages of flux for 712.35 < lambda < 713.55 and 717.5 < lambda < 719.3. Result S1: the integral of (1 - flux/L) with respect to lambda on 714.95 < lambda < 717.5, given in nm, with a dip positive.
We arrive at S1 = 0.28 nm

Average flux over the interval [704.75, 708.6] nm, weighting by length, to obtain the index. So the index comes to 10.6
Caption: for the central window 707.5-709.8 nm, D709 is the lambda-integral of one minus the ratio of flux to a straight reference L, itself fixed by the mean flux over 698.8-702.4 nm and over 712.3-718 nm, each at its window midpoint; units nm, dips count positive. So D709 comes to -0.100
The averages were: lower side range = 10.5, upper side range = 9.79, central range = 10.5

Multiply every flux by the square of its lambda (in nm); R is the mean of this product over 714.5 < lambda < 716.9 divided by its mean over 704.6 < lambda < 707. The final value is 0.9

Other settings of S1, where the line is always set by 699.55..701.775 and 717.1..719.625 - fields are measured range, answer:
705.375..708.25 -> 0.058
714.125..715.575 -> 0.148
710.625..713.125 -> 0.081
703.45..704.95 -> -0.020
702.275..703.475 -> 0.073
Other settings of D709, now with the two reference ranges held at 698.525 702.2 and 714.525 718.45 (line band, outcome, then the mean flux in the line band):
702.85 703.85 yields -0.02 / 10.4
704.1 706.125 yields -0.08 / 10.6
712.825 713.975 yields -0.26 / 11.8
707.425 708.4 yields -0.07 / 10.7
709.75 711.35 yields -0.09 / 10.4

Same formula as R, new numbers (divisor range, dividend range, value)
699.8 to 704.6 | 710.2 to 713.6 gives 1.02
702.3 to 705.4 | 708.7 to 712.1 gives 1.02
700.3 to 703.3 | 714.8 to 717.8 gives 0.94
